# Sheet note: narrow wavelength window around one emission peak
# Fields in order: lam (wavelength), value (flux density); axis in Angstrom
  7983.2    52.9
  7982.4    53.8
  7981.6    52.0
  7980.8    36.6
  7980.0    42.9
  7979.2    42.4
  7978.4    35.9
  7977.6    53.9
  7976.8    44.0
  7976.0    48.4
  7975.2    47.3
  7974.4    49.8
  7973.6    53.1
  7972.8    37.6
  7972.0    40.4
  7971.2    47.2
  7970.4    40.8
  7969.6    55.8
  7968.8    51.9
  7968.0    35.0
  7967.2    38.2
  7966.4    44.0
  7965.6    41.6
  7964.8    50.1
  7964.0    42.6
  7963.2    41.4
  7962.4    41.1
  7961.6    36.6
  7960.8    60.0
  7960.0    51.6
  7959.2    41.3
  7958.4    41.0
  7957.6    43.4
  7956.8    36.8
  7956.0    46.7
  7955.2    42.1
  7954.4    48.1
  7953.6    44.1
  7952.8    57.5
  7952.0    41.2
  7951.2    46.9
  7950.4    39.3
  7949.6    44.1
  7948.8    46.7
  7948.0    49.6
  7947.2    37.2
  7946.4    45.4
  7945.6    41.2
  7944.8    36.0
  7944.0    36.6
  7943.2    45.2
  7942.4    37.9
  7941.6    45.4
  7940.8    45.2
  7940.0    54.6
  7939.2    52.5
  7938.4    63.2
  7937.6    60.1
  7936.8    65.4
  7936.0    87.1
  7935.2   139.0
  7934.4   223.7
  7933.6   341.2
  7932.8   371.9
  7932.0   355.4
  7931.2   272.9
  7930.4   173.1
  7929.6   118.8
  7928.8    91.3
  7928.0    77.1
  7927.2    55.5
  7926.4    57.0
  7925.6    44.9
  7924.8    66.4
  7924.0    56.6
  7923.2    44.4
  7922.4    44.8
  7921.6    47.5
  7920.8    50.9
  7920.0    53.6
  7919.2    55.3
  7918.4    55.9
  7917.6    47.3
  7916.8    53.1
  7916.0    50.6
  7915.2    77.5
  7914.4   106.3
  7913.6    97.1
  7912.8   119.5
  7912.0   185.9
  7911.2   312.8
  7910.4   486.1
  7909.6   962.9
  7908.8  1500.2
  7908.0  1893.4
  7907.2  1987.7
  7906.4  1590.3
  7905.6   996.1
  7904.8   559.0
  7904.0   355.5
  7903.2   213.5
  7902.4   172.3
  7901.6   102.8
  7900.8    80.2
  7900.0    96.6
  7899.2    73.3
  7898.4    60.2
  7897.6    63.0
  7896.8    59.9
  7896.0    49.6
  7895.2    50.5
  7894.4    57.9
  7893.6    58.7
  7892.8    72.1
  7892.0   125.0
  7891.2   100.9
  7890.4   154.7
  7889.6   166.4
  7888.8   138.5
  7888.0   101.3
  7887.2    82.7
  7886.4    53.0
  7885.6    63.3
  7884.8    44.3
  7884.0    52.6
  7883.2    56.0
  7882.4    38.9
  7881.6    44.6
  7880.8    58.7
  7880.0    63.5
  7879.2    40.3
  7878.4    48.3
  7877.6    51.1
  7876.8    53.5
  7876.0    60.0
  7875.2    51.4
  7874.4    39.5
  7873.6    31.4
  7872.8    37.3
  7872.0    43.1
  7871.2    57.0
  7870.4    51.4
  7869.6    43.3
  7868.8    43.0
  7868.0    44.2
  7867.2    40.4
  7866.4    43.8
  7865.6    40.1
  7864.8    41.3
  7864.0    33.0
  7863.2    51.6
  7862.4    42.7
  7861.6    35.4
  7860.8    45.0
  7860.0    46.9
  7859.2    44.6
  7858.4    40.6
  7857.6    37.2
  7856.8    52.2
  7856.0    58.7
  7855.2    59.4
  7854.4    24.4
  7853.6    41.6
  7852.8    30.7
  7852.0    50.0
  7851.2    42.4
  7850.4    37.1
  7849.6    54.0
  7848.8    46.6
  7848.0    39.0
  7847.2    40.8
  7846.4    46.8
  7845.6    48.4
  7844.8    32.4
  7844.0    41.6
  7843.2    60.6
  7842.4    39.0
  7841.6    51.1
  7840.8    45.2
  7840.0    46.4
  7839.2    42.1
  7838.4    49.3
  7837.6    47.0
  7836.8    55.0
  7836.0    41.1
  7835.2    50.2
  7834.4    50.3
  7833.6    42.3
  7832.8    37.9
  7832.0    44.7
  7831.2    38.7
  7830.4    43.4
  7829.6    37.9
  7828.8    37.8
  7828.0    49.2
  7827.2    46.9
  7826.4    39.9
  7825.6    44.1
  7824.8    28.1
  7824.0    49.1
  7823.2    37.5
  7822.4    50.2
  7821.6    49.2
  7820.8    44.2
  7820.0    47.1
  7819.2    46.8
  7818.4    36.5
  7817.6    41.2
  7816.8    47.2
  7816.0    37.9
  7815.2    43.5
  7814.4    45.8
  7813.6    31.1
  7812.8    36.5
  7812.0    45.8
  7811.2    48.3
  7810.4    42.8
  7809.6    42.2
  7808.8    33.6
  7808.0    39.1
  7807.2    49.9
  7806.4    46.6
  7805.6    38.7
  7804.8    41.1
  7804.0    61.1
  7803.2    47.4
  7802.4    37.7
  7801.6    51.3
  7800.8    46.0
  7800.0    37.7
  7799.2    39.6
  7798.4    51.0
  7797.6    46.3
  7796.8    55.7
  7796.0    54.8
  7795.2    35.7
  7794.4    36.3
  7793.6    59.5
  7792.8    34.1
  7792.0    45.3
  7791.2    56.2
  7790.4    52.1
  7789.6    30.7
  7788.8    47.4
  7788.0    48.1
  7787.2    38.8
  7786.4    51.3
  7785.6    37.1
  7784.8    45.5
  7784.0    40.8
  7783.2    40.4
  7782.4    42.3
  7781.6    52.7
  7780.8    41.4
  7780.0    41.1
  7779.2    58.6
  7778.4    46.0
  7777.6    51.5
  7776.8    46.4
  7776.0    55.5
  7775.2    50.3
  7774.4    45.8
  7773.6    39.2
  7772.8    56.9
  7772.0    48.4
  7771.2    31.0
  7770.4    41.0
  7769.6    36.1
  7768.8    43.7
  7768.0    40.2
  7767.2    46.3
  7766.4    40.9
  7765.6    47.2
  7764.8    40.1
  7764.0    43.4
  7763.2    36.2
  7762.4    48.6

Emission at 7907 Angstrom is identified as Halpha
